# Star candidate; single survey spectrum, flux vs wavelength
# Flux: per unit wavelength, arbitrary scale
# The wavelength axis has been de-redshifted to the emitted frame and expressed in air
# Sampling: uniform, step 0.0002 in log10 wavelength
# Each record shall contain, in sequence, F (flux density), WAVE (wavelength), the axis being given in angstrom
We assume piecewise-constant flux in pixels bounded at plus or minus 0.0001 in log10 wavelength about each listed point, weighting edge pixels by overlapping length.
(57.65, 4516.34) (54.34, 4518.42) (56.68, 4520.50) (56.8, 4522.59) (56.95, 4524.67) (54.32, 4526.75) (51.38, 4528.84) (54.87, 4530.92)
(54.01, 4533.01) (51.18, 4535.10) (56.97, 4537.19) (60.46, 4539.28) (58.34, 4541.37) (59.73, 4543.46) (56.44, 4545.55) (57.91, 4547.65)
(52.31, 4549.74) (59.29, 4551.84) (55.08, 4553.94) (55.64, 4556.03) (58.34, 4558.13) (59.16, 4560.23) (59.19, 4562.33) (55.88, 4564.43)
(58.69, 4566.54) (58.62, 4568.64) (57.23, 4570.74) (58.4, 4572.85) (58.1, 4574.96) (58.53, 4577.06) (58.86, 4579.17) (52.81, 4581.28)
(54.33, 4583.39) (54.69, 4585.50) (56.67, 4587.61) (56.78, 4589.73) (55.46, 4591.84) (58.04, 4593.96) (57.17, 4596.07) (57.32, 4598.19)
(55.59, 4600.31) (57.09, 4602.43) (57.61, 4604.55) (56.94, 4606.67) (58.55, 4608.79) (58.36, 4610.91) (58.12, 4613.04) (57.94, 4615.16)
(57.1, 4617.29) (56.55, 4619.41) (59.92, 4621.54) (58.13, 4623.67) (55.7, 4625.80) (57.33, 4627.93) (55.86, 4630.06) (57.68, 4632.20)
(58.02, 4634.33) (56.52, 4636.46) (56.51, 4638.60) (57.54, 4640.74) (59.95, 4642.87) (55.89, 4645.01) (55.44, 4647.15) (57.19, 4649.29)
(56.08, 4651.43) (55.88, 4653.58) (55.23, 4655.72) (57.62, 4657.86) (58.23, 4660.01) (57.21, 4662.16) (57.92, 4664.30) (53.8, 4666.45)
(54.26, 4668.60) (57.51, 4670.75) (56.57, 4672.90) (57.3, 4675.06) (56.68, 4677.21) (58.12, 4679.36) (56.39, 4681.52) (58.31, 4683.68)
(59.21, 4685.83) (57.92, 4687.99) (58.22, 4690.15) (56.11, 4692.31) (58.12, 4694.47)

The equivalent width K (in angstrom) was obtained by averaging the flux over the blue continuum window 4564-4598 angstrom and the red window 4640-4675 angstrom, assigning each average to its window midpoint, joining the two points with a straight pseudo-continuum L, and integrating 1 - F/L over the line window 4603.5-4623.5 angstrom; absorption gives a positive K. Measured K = -0.4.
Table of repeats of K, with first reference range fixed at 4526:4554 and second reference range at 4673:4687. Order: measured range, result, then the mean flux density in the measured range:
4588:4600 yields -0.06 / 56.8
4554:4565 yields -0.26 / 57.5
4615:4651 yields -0.12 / 57.2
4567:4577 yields -0.33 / 58.2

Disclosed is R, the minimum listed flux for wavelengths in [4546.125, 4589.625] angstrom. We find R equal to 52.31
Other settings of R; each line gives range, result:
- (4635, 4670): 53.8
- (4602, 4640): 55.7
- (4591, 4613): 55.46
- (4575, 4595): 52.81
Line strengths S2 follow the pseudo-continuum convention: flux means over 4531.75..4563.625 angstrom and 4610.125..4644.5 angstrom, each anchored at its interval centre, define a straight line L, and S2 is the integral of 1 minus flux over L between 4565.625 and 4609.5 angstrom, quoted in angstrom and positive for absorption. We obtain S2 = 0.2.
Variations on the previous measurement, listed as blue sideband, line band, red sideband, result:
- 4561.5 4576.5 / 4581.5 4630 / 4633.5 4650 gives 0.51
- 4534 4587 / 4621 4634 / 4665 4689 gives -0.09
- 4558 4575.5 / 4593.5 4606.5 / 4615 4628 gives 0.15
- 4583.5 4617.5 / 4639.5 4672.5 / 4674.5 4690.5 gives 0.51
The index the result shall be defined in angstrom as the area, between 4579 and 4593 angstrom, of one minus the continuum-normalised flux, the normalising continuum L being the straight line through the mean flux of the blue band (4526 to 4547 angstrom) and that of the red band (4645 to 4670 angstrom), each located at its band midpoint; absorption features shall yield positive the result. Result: 0.1 angstrom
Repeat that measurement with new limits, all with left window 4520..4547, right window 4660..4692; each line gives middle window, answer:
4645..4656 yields 0.2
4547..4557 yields 0.0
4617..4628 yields -0.2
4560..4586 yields -0.4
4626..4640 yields 0.0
